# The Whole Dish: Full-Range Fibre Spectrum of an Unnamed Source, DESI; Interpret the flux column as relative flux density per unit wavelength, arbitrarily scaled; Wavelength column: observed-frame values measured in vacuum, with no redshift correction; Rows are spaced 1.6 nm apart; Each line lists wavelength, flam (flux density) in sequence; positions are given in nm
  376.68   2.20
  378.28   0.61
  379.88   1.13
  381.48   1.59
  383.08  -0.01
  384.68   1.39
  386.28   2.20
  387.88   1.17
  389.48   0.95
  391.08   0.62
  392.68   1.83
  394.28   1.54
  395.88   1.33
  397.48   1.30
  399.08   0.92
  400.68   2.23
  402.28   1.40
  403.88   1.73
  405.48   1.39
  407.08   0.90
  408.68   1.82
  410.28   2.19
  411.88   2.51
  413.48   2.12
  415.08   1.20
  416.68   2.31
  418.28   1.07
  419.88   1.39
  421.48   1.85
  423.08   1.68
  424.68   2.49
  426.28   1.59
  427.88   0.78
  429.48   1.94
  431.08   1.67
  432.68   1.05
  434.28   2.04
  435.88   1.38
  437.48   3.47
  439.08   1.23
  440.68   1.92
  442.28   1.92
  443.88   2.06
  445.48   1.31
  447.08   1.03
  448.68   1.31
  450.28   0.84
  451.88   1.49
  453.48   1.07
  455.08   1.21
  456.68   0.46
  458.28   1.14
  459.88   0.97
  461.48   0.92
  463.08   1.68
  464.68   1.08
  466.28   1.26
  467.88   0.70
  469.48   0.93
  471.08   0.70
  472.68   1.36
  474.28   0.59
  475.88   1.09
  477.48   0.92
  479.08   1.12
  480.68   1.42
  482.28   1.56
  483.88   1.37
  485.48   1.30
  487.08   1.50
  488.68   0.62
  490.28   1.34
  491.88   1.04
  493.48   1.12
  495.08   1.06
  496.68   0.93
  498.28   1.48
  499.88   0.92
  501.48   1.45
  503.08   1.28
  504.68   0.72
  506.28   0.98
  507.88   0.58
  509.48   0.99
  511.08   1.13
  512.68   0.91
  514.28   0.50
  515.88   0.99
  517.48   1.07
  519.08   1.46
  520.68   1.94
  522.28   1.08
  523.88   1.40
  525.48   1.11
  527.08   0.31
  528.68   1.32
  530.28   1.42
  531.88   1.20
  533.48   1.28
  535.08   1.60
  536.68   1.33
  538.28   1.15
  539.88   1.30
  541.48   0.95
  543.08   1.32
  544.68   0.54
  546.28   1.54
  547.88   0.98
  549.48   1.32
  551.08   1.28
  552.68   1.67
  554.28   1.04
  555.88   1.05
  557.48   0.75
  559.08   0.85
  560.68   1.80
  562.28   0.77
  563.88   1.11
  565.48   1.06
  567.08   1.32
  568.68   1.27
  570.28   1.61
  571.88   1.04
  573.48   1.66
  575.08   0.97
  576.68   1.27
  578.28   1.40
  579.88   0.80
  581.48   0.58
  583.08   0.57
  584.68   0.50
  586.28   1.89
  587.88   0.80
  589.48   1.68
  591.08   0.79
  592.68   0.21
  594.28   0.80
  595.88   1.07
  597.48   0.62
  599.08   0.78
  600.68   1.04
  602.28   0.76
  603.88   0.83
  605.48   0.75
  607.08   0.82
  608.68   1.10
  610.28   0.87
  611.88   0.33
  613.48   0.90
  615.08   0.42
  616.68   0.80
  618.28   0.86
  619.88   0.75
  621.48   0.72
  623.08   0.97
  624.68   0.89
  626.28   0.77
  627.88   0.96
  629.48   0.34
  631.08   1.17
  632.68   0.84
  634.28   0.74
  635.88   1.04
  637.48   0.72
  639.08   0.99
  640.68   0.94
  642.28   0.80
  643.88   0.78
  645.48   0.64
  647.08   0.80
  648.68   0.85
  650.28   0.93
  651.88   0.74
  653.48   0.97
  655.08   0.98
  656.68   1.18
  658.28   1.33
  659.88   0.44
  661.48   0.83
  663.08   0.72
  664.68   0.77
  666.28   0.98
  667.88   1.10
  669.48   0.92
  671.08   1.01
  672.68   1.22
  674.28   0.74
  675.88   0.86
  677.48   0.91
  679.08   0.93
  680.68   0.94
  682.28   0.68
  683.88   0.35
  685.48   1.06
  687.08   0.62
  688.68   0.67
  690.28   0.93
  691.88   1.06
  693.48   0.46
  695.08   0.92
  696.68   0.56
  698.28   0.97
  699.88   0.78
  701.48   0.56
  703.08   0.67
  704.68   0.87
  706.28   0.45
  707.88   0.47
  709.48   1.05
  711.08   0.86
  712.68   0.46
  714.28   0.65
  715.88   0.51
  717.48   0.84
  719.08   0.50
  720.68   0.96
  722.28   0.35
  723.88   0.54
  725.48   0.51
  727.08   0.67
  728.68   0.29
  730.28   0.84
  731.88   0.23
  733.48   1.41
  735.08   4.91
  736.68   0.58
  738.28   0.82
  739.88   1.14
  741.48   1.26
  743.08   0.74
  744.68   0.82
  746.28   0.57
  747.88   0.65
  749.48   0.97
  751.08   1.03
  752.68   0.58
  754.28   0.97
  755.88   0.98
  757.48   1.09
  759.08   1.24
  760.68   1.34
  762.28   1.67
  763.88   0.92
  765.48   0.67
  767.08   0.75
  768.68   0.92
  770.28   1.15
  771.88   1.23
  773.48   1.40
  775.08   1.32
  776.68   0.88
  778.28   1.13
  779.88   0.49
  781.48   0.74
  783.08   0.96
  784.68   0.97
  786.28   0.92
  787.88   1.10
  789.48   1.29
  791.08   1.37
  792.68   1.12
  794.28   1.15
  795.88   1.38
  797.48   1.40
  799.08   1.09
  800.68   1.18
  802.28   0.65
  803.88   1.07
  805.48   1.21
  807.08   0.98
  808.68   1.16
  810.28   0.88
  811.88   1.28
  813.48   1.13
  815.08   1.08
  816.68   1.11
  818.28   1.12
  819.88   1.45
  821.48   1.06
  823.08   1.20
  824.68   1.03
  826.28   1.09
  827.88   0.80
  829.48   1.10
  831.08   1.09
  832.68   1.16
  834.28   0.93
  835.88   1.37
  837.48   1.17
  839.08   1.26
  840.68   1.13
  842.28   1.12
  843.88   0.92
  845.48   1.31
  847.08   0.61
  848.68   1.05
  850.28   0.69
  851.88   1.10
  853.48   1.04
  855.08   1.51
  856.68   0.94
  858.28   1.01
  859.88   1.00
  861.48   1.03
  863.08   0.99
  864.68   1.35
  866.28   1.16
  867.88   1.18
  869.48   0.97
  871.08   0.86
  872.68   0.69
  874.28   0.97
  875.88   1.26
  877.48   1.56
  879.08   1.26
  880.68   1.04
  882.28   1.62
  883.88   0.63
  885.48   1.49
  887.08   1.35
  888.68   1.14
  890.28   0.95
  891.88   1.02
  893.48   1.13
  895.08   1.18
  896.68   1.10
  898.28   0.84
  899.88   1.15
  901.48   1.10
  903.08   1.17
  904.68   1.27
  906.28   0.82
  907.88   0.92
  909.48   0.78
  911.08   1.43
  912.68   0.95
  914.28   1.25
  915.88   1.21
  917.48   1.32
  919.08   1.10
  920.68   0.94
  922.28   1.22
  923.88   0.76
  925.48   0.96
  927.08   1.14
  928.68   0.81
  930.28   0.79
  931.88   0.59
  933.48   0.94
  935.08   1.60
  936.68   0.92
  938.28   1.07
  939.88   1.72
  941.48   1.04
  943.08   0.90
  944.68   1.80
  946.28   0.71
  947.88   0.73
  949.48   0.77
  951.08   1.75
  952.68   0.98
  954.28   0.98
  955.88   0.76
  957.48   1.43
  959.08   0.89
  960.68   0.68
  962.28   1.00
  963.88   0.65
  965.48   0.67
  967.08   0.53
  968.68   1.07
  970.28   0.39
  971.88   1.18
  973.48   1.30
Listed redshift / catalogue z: 0.97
